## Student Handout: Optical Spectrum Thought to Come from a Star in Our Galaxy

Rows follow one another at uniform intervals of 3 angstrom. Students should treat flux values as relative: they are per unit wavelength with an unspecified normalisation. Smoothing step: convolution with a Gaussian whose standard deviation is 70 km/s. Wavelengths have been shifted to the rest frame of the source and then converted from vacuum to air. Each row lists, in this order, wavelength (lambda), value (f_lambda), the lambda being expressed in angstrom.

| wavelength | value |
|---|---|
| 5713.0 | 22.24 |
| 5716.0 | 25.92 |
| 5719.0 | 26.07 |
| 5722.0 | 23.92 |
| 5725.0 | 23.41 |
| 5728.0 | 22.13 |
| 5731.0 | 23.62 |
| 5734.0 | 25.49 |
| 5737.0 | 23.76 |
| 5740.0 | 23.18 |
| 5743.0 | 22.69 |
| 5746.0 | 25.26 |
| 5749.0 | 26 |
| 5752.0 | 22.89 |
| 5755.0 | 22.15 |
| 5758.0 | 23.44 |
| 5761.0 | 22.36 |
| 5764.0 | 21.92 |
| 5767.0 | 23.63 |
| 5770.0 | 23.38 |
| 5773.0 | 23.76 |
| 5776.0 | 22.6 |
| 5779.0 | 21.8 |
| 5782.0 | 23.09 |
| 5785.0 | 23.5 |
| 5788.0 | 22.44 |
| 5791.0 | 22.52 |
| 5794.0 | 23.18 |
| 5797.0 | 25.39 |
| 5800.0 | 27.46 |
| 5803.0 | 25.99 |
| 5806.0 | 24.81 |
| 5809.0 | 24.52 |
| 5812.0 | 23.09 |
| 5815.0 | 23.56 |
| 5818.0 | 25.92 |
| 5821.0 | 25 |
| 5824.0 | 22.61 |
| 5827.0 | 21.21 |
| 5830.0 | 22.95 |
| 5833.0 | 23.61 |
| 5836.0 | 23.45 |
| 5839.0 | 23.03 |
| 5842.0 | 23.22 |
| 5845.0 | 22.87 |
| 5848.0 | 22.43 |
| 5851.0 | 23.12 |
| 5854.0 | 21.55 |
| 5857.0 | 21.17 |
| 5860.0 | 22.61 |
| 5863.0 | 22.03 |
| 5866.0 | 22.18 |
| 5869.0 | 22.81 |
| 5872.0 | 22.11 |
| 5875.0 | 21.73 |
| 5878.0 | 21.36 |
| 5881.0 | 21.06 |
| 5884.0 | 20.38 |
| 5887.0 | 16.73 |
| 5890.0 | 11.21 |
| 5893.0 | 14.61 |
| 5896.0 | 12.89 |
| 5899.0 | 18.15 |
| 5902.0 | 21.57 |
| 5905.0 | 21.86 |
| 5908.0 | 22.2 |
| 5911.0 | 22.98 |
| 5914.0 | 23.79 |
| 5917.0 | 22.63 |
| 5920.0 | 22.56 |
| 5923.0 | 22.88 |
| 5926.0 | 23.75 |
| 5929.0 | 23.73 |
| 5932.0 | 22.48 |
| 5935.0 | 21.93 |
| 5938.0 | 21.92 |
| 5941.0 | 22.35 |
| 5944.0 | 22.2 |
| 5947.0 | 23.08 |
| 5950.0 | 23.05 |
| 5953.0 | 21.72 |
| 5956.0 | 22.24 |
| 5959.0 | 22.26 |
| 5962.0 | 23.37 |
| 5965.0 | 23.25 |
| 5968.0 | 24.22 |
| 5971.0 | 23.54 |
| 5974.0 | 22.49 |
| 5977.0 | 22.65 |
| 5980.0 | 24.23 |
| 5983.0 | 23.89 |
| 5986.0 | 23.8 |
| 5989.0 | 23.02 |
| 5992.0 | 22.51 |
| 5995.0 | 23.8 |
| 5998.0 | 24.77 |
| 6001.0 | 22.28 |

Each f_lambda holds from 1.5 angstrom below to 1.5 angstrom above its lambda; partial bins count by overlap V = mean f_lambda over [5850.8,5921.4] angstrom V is 20.5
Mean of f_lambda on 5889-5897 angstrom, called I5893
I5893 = 13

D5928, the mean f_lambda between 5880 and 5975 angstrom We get 21.3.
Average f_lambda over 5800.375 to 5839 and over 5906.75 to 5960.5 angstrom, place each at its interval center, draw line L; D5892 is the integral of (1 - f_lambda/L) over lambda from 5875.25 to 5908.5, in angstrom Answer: 6.84 angstrom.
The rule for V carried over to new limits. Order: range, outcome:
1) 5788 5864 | 23.5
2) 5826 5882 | 22.4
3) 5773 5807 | 23.9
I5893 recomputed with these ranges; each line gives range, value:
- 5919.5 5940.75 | 22.7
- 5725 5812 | 23.7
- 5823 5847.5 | 22.9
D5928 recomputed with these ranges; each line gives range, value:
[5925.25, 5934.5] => 23.1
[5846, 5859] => 22.1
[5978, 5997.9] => 23.6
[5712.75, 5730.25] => 24.1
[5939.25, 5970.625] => 22.8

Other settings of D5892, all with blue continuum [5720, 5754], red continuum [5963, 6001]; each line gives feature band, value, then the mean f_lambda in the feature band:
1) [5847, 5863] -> 1.0 angstrom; 22.2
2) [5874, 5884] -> 1.0 angstrom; 21.2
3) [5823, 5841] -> 0.7 angstrom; 22.8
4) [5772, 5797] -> 0.8 angstrom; 23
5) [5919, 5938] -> 0.6 angstrom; 22.8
